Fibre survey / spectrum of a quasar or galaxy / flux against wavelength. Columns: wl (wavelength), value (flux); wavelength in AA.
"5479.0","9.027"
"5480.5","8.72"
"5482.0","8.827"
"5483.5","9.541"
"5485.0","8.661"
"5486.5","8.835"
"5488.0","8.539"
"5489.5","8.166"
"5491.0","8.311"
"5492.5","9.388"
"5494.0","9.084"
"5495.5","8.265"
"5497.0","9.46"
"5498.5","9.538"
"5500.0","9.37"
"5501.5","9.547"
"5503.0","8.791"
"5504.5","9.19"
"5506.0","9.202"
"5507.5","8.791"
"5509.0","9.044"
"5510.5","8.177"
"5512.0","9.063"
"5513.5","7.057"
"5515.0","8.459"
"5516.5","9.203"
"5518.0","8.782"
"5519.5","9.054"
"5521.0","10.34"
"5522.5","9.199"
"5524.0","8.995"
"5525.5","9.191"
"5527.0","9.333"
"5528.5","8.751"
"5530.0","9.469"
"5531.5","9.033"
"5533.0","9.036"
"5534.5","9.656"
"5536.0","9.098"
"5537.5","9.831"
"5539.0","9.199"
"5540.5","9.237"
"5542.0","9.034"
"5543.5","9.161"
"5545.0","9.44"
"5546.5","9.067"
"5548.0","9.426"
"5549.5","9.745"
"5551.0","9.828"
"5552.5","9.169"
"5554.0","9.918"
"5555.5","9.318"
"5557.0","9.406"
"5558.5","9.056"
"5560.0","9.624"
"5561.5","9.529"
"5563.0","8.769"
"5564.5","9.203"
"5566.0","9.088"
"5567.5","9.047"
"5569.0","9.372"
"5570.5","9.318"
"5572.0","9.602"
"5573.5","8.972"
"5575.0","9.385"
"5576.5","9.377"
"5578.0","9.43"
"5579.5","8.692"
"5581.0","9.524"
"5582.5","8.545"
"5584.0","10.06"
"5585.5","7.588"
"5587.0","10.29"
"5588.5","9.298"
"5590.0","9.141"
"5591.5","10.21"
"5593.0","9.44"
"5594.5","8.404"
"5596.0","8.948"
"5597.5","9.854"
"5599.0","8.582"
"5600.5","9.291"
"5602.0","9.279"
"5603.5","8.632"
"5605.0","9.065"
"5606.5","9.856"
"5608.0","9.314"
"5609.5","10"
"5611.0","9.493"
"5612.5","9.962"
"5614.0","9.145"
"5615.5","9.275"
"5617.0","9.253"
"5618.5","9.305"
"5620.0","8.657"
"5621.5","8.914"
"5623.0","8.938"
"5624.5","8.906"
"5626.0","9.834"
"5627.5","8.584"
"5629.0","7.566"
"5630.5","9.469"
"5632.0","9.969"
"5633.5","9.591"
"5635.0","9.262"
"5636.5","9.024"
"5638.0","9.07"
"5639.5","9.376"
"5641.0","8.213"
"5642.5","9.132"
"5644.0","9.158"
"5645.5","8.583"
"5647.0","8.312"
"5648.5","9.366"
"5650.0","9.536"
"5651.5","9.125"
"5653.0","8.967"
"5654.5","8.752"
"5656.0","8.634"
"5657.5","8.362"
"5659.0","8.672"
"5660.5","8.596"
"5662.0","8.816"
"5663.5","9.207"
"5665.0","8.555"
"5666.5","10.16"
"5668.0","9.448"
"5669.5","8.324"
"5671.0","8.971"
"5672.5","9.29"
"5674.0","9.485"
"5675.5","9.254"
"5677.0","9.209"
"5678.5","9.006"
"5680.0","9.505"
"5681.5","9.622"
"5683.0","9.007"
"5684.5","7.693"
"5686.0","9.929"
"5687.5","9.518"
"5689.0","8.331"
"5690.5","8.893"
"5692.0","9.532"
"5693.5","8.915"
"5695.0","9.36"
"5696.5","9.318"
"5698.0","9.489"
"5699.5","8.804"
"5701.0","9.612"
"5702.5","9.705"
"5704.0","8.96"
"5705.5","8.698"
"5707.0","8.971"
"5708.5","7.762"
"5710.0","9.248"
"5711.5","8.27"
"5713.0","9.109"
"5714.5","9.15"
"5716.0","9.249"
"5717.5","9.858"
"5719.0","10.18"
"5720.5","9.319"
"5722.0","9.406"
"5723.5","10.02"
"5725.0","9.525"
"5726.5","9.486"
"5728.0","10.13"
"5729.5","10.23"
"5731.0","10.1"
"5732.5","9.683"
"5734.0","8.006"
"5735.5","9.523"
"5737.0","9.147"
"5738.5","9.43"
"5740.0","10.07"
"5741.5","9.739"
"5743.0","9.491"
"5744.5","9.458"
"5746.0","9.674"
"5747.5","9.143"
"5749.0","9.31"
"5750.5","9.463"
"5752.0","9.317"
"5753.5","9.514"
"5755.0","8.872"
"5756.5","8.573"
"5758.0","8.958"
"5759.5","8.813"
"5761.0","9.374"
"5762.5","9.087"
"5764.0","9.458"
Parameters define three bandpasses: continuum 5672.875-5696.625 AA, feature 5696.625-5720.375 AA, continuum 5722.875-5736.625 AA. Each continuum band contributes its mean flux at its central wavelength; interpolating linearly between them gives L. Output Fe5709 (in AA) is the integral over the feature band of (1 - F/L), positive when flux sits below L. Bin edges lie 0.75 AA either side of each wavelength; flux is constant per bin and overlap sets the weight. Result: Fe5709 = 0.64 AA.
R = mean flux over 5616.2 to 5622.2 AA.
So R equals 9.04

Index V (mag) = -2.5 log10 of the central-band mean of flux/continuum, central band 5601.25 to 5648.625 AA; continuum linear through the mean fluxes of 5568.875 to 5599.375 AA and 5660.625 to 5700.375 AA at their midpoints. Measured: 0.01 mag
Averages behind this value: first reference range 9.24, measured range 9.14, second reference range 9.13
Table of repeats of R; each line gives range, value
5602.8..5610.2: 9.37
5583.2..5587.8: 9.3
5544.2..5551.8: 9.5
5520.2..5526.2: 9.43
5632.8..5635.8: 9.42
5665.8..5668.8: 9.77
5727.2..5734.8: 9.63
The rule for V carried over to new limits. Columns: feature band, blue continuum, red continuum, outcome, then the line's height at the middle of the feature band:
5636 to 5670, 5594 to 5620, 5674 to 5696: 0.03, 9.19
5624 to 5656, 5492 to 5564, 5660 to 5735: 0.02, 9.2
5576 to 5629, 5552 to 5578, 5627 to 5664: -0.01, 9.13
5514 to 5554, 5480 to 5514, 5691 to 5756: -0.04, 8.94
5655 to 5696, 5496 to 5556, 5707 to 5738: 0.03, 9.32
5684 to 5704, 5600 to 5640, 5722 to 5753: 0.03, 9.42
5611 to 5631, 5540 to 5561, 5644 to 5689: 0.01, 9.17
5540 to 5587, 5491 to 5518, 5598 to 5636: -0.03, 9.06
